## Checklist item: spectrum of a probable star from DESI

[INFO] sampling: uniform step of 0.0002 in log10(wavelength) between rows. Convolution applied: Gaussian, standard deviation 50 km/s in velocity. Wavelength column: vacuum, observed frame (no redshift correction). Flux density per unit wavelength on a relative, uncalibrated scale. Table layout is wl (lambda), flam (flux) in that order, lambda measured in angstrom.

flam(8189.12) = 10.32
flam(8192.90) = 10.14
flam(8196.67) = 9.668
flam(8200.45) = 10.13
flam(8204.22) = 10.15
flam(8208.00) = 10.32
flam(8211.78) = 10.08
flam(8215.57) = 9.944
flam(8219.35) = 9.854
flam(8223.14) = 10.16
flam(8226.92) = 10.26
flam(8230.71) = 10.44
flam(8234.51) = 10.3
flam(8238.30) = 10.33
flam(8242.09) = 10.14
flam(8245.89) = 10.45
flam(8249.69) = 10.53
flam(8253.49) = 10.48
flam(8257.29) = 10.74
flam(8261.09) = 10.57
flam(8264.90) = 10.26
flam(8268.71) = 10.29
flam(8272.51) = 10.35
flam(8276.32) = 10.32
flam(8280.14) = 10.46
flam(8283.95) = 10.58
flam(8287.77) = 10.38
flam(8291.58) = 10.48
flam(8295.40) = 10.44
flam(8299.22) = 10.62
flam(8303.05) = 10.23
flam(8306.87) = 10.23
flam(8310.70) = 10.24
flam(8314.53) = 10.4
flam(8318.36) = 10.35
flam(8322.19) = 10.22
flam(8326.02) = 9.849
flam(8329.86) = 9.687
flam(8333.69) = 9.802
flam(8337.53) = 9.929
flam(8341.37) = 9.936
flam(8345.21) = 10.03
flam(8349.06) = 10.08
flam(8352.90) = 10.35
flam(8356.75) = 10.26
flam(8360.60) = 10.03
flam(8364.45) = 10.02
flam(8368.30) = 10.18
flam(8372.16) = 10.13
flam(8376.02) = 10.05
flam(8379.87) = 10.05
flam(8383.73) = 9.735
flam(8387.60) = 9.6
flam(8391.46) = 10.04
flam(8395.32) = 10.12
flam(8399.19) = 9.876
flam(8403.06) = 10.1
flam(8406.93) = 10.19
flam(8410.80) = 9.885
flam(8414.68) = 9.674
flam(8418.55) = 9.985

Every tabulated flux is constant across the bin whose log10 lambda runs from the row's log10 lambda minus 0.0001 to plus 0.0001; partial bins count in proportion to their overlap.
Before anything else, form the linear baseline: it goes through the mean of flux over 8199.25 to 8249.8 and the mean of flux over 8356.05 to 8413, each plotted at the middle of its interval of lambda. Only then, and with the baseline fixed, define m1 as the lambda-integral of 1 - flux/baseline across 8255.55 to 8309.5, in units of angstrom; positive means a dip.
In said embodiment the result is -1.5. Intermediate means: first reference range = 10.2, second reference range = 10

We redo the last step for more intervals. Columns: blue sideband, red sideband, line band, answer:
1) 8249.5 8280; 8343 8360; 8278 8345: 0.5 angstrom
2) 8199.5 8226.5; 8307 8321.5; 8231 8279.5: -1.0 angstrom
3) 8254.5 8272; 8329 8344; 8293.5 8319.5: -0.6 angstrom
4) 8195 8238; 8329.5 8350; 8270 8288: -0.7 angstrom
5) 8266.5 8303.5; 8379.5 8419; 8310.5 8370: 0.6 angstrom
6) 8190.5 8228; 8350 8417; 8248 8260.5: -0.7 angstrom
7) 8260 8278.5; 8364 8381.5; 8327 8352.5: 0.6 angstrom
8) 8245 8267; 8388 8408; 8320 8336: 0.6 angstrom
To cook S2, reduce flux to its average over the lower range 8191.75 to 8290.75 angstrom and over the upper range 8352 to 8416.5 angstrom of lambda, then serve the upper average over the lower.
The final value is 0.97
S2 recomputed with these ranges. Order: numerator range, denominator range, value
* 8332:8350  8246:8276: 0.95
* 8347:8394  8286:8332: 0.98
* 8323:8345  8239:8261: 0.94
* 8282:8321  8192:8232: 1.03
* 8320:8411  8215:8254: 0.98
